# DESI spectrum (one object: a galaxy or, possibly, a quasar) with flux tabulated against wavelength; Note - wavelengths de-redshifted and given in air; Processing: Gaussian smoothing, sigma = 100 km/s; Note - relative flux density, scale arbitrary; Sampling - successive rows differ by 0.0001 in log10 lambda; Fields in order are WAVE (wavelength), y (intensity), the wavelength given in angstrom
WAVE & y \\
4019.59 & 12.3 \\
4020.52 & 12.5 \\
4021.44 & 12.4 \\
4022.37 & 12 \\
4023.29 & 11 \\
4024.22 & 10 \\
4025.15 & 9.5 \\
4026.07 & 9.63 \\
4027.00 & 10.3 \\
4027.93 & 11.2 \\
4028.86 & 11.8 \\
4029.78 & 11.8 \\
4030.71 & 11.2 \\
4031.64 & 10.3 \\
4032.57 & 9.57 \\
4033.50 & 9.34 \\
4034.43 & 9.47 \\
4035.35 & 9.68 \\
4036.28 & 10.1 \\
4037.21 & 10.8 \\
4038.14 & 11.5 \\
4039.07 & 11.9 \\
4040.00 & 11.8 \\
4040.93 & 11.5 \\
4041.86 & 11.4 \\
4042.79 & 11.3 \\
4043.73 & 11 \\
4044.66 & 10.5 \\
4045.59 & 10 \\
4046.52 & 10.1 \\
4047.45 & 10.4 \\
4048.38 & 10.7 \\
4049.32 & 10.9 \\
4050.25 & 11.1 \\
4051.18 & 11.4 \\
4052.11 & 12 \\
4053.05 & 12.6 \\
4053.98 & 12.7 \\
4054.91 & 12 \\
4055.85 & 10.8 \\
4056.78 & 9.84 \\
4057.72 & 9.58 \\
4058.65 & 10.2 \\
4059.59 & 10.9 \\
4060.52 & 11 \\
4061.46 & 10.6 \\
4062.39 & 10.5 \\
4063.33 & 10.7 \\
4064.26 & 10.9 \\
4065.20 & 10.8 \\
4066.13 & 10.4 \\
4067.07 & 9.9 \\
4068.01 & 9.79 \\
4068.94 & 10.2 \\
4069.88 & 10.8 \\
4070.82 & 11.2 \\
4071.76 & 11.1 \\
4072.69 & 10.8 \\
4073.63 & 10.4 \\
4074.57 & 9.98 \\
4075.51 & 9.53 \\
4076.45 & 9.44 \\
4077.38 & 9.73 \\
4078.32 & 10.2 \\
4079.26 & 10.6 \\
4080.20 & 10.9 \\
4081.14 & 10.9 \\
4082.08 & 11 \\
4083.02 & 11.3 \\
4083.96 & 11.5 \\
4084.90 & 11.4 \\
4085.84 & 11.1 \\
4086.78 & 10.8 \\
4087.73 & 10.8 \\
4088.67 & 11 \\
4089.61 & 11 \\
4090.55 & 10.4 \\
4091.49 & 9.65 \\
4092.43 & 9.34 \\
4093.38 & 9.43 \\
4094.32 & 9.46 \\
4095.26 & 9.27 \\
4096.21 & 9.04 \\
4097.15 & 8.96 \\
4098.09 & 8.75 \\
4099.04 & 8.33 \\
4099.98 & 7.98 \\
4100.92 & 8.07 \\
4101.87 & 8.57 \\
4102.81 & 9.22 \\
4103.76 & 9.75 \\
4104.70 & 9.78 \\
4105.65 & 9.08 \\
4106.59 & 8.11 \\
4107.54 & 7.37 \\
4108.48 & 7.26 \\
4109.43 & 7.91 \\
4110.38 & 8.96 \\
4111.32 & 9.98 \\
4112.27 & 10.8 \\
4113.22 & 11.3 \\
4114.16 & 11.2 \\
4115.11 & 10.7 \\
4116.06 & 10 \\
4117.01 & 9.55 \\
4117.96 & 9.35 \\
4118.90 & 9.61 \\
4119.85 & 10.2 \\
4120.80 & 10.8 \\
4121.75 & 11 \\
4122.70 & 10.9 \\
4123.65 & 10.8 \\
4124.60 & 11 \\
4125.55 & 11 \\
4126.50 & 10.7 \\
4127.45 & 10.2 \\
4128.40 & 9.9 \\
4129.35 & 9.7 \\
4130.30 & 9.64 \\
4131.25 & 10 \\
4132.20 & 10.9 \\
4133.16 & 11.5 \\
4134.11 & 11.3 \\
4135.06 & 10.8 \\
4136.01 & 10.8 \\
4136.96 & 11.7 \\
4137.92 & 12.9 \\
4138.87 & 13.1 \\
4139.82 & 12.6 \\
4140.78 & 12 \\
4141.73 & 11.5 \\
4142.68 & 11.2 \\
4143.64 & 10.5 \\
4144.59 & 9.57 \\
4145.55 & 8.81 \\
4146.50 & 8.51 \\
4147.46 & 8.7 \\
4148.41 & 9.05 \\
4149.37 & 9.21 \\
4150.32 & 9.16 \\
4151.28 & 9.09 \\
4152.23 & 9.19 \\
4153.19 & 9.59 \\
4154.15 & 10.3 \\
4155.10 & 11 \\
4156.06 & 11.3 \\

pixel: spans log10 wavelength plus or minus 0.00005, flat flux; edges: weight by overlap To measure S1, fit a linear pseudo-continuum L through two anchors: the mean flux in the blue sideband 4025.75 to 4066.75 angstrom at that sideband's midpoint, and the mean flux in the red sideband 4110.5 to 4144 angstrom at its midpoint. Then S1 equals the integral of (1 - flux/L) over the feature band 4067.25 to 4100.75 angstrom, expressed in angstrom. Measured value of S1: 2.1 angstrom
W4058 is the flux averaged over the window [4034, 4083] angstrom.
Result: 10.7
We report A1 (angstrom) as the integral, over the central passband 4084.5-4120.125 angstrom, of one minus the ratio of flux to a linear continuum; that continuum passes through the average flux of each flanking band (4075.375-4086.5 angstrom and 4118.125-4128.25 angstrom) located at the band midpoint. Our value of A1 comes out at 3.6 angstrom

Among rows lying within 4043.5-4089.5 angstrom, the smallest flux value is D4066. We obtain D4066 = 9.44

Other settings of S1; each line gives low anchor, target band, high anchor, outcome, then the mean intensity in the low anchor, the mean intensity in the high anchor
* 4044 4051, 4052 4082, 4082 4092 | 0.26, 10.6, 10.9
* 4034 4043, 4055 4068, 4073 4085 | 0.25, 11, 10.5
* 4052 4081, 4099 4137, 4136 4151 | 2.45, 10.6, 10.6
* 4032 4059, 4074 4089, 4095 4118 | -1.20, 10.8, 9.17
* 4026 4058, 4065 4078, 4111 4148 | 0.63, 10.9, 10.6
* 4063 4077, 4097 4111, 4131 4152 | 2.59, 10.4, 10.6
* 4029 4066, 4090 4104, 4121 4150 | 2.16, 10.9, 10.6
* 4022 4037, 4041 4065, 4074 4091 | -0.93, 10.4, 10.6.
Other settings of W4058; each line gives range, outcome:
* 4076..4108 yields 9.77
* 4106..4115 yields 9.27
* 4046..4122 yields 10.2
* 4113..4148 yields 10.6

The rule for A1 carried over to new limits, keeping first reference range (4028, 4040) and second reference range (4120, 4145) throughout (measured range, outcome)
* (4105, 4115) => 1.5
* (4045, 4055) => -0.5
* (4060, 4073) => 0.2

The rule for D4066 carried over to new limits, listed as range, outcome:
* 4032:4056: 9.34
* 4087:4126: 7.26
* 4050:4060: 9.58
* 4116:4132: 9.35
